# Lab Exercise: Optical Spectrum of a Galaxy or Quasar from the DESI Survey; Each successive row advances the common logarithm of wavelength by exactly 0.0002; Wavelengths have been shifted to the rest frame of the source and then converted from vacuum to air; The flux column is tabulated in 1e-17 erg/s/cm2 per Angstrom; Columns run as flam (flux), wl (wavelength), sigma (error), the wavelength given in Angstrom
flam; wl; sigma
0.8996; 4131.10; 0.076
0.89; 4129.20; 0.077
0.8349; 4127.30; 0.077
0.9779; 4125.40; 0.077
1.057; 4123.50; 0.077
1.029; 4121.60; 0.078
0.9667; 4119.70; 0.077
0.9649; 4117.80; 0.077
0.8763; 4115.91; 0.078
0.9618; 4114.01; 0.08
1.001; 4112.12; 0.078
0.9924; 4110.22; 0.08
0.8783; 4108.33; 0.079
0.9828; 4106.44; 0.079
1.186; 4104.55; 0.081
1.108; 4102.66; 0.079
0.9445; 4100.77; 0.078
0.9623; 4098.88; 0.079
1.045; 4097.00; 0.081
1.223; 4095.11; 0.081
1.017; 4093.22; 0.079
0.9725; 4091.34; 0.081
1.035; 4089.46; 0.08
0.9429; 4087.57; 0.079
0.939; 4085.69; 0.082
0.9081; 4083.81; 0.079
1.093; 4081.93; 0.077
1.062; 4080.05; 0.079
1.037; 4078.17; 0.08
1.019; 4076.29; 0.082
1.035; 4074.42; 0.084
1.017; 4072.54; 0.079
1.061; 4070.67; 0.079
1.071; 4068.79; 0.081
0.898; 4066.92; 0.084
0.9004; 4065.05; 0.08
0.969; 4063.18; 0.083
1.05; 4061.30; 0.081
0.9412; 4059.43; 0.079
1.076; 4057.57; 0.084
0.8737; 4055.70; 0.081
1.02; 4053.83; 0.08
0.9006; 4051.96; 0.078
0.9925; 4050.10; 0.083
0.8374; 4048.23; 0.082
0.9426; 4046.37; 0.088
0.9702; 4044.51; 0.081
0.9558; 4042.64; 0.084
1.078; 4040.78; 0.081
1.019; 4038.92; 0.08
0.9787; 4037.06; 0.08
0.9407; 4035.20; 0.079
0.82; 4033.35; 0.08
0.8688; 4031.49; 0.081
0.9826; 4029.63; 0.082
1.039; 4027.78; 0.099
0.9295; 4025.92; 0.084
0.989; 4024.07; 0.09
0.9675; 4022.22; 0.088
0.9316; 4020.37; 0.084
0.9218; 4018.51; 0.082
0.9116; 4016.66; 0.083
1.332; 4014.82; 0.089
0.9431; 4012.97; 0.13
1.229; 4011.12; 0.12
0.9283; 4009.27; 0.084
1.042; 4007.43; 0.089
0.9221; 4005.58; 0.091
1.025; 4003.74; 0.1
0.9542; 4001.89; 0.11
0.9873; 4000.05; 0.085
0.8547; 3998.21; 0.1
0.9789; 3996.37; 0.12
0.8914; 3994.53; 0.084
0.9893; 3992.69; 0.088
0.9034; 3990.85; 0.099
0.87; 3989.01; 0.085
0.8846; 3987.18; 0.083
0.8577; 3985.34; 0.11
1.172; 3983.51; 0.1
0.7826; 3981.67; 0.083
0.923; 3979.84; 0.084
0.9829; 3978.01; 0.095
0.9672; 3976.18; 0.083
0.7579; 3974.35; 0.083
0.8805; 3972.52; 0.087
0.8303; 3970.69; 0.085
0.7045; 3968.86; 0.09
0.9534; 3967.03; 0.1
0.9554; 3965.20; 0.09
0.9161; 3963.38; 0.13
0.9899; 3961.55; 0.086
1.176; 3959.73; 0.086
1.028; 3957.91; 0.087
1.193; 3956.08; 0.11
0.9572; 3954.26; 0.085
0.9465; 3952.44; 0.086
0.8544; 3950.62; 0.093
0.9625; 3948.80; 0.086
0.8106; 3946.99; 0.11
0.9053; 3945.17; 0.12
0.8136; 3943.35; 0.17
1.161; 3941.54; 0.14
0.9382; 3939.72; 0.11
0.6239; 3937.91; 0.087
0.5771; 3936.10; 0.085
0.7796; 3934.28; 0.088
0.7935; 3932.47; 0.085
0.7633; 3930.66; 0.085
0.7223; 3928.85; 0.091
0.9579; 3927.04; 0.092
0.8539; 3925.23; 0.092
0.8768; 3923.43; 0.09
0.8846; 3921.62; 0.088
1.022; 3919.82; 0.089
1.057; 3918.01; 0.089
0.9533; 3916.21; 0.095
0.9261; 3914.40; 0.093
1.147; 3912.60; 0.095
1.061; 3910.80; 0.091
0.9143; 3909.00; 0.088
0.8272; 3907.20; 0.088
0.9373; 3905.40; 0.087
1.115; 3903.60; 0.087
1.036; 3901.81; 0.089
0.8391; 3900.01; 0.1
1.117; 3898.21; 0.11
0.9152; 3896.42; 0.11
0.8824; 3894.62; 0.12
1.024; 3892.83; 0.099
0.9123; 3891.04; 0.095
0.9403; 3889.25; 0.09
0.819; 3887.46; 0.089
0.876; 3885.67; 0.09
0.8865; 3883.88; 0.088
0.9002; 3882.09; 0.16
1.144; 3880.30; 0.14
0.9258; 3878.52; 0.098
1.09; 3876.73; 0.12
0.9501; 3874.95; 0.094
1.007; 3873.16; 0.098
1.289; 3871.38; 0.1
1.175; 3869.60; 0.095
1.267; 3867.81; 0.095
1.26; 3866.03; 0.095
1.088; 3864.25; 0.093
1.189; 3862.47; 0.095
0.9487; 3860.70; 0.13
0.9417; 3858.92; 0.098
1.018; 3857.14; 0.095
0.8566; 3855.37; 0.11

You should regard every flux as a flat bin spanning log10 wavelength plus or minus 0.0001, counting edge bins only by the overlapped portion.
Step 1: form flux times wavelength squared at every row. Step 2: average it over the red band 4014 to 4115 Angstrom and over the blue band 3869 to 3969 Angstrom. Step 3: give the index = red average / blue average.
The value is 1.1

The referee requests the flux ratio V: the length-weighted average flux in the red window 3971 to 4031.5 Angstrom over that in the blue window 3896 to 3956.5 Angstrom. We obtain 1.0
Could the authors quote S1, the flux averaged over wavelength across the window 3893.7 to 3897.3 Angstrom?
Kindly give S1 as 0.899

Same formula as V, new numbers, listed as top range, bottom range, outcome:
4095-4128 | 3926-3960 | 1.12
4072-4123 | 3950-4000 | 1.08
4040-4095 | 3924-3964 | 1.10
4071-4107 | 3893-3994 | 1.12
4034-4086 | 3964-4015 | 1.05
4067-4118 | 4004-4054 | 1.03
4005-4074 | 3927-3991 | 1.09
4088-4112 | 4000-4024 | 1.02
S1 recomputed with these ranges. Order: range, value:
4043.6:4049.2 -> 0.917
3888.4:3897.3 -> 0.935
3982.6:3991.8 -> 0.938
